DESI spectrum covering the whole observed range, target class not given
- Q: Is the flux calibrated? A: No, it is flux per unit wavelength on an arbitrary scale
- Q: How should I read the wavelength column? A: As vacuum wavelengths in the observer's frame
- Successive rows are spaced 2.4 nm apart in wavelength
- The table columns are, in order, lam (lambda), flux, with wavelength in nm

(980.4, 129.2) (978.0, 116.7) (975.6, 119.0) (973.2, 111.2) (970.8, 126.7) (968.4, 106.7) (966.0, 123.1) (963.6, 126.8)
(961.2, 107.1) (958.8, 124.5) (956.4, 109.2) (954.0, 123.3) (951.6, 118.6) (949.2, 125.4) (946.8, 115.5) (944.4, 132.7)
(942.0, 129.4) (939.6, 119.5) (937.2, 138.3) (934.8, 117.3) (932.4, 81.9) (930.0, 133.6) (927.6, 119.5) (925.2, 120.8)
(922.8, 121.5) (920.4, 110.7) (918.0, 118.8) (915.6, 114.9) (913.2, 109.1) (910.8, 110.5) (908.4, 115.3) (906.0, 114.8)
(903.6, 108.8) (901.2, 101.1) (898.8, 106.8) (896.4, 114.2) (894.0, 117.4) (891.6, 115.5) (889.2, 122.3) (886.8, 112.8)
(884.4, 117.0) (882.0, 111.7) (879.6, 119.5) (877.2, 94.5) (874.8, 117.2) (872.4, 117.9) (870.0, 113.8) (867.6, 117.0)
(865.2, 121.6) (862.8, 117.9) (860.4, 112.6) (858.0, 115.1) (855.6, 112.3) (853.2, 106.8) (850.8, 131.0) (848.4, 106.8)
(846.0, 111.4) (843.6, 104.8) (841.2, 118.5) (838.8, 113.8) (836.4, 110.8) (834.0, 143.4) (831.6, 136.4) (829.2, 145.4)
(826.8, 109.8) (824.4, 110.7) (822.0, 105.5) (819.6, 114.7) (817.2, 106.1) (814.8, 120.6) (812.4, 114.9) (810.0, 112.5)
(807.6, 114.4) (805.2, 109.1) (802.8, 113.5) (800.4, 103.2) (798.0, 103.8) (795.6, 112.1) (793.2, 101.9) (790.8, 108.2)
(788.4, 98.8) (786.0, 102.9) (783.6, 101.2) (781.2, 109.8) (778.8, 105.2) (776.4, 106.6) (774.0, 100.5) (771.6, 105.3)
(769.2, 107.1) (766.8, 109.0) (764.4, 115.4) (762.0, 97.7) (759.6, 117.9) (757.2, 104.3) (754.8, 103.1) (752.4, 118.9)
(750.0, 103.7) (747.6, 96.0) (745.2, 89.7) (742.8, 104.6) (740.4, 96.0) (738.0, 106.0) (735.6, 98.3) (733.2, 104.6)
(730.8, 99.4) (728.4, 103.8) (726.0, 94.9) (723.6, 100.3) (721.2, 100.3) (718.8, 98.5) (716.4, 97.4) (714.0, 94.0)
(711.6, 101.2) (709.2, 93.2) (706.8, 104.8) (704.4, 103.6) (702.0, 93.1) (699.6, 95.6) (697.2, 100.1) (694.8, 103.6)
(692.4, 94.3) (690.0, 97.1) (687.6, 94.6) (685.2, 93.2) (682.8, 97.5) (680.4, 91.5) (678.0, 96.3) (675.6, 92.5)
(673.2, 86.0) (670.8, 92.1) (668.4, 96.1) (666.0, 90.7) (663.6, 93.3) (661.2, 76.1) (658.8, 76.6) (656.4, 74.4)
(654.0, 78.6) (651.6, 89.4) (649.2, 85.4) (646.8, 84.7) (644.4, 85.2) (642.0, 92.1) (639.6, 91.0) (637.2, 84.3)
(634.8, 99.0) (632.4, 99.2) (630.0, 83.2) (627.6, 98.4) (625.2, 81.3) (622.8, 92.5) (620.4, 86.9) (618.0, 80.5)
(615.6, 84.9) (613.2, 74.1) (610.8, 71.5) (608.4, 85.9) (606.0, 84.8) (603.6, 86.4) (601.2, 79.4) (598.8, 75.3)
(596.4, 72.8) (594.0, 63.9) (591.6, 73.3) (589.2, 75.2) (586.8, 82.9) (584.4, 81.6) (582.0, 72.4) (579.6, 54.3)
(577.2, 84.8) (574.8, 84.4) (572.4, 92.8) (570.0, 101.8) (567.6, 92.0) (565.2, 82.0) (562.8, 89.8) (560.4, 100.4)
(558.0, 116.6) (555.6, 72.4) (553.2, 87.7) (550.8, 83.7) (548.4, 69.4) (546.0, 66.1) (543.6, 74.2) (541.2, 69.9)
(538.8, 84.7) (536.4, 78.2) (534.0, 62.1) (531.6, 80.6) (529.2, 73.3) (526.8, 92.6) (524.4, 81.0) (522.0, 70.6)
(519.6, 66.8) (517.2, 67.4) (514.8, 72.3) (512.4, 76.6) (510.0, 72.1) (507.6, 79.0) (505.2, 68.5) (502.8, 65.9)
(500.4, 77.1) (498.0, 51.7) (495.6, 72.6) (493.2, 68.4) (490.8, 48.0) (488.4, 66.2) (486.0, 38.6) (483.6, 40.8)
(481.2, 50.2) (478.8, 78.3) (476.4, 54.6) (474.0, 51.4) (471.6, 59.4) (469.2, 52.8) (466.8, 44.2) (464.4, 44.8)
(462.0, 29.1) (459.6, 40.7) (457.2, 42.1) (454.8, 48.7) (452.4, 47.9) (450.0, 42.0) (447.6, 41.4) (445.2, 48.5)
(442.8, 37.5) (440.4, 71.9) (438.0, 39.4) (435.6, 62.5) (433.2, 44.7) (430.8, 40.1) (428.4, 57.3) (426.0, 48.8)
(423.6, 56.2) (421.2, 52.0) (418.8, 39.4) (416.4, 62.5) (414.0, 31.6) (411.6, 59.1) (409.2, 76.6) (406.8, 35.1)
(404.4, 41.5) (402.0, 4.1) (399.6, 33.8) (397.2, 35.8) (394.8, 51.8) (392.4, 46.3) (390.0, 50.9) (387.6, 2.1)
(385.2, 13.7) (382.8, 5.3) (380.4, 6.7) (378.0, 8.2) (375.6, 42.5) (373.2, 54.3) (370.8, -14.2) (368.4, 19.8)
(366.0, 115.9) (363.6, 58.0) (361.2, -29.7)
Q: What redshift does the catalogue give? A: 0.265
